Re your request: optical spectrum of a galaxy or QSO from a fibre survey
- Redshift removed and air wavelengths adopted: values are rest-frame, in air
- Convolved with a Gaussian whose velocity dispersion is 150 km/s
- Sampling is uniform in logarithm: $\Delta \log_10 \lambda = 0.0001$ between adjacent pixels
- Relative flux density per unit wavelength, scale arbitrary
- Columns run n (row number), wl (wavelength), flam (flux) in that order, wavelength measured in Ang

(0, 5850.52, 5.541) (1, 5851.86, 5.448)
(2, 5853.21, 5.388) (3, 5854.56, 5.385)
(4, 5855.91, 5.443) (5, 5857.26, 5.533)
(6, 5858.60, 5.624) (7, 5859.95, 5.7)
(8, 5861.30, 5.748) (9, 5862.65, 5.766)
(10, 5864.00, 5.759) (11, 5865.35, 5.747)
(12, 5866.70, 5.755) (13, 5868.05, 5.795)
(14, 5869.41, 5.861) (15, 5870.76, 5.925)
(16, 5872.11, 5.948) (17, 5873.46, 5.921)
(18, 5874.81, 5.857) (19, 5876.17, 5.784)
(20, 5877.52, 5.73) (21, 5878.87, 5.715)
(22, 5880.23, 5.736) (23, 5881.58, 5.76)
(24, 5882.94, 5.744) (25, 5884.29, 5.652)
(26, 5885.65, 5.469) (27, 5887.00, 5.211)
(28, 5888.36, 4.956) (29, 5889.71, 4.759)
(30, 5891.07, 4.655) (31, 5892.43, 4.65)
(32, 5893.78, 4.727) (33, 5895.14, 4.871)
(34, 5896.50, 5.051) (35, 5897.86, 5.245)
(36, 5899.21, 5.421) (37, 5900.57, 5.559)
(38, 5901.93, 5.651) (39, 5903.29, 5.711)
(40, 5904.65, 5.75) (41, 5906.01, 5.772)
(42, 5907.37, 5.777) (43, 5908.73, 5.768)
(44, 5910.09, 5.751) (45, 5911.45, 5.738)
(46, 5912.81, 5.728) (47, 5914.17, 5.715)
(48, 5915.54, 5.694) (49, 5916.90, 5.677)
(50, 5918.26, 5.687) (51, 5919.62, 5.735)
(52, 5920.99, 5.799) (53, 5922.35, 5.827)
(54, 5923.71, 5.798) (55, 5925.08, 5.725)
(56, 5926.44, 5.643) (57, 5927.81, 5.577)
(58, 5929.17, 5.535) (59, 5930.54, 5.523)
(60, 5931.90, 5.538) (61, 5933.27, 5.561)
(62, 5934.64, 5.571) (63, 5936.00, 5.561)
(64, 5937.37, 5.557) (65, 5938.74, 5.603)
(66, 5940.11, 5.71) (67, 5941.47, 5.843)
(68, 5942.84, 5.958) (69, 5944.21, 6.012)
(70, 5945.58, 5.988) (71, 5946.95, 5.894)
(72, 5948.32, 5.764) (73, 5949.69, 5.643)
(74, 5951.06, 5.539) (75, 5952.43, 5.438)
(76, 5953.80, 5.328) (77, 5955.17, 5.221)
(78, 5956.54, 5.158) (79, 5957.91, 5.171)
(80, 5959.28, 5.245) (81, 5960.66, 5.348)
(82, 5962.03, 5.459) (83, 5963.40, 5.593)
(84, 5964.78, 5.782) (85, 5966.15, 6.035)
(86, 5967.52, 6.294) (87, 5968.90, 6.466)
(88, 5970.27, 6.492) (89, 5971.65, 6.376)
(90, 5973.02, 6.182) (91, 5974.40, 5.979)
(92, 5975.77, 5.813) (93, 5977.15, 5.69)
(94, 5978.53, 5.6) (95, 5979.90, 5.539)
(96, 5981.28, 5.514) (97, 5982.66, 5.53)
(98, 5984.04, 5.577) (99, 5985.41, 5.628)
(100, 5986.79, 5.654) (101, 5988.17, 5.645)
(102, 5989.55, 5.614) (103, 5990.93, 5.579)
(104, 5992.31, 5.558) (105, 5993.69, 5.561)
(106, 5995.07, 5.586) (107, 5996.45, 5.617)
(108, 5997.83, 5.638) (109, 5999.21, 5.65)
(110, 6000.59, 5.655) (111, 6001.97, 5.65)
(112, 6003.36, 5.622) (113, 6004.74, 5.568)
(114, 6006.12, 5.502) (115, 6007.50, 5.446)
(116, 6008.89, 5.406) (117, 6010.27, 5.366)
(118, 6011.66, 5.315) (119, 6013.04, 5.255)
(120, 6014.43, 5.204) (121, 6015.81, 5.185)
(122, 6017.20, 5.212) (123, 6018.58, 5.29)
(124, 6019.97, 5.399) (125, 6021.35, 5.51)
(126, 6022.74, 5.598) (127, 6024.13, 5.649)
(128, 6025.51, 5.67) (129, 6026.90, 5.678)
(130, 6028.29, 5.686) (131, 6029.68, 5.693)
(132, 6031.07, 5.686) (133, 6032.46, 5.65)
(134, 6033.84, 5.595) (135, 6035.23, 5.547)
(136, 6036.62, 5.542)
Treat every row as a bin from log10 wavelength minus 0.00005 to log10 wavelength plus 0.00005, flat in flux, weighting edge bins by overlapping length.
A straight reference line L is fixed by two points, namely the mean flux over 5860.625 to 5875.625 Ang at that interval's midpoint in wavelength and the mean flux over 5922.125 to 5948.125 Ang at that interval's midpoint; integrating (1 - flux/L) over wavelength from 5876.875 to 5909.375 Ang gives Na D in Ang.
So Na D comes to 2.2 Ang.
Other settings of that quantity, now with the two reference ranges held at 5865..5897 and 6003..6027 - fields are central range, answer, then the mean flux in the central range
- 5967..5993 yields -1.8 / 5.82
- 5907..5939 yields -1.3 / 5.67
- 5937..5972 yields -1.8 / 5.72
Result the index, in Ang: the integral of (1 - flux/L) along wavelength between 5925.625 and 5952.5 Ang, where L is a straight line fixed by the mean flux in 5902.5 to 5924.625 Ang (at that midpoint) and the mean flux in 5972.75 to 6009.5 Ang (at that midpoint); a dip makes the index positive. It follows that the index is 0.1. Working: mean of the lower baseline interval 5.74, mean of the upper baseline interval 5.62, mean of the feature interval 5.68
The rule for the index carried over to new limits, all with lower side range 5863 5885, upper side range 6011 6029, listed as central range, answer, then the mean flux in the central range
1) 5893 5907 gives 0.8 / 5.38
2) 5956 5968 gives 0.0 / 5.56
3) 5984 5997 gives -0.2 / 5.6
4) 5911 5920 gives 0.0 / 5.71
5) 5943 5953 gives -0.3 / 5.77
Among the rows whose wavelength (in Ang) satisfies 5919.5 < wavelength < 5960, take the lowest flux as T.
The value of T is 5.158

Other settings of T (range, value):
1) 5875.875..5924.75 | 4.65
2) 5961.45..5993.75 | 5.459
